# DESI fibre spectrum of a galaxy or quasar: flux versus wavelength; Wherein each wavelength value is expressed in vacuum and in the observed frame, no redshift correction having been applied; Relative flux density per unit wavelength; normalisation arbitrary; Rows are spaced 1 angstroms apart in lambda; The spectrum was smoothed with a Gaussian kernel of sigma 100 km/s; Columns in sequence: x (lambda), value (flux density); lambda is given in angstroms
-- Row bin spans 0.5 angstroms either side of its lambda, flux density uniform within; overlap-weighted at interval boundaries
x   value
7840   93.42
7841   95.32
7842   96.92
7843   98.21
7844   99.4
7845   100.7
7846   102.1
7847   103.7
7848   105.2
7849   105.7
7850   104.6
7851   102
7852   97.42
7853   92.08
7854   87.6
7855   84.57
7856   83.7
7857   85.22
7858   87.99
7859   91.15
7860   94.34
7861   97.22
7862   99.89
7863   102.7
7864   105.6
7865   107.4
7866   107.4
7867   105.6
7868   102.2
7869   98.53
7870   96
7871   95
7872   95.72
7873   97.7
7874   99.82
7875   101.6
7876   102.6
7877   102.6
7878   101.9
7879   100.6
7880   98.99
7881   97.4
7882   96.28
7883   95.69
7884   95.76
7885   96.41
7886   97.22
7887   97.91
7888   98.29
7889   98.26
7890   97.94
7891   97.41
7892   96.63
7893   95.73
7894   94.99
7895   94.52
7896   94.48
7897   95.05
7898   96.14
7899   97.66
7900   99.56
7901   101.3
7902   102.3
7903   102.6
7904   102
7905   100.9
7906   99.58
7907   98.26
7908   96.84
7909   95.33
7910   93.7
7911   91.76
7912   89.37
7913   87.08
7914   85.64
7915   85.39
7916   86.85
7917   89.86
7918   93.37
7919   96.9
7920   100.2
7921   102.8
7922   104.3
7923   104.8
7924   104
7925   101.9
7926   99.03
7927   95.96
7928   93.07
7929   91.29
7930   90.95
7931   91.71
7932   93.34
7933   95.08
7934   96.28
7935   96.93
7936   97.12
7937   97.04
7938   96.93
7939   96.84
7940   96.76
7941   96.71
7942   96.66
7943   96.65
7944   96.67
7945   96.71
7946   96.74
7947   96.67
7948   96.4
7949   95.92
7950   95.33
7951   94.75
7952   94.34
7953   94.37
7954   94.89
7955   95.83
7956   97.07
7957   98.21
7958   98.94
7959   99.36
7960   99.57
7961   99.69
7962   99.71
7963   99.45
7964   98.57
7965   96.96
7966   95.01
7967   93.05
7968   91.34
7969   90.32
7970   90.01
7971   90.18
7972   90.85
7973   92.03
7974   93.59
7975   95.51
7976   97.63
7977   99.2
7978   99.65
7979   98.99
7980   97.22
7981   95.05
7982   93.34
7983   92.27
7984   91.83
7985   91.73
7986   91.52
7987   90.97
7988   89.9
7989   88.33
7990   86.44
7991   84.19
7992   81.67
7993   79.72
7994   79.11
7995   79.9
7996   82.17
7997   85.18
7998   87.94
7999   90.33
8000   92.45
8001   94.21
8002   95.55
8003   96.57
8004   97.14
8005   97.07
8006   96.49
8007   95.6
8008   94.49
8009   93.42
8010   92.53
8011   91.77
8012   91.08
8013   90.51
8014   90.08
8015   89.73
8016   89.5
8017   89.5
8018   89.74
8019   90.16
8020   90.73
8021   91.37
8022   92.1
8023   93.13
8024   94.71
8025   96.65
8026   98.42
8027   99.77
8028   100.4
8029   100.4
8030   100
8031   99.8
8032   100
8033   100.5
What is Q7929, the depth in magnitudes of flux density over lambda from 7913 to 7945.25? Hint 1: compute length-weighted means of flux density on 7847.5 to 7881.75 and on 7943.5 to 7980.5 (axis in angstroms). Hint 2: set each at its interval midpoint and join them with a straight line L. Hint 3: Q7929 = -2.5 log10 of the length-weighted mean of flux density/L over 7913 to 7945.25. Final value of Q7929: 0.011 mag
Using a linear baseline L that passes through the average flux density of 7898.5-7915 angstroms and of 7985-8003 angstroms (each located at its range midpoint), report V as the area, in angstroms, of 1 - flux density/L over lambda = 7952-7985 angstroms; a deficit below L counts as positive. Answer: -2.04 angstroms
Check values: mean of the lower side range 96.2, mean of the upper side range 87.4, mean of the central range 95.5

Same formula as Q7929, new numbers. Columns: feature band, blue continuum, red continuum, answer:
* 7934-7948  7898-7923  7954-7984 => -0.01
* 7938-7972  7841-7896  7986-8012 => -0.04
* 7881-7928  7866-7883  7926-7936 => 0.00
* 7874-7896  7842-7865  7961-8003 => -0.02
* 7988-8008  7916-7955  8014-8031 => 0.07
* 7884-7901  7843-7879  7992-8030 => 0.00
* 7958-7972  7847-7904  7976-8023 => -0.03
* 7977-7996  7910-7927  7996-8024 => 0.04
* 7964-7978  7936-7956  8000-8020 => 0.01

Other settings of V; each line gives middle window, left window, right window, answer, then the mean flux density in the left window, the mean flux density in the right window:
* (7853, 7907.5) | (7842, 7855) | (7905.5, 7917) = -1.3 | 99.2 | 91.7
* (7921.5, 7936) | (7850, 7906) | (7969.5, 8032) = -0.2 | 97.7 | 92.3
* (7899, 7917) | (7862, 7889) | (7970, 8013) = 0.4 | 99.9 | 91.5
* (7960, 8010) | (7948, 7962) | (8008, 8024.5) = 0.9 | 96.9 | 91.4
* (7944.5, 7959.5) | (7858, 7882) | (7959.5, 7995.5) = -0.4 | 99.8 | 92.3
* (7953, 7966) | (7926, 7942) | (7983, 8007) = -0.7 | 95.2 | 89.3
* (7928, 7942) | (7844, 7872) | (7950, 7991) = 0.1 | 98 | 94.6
